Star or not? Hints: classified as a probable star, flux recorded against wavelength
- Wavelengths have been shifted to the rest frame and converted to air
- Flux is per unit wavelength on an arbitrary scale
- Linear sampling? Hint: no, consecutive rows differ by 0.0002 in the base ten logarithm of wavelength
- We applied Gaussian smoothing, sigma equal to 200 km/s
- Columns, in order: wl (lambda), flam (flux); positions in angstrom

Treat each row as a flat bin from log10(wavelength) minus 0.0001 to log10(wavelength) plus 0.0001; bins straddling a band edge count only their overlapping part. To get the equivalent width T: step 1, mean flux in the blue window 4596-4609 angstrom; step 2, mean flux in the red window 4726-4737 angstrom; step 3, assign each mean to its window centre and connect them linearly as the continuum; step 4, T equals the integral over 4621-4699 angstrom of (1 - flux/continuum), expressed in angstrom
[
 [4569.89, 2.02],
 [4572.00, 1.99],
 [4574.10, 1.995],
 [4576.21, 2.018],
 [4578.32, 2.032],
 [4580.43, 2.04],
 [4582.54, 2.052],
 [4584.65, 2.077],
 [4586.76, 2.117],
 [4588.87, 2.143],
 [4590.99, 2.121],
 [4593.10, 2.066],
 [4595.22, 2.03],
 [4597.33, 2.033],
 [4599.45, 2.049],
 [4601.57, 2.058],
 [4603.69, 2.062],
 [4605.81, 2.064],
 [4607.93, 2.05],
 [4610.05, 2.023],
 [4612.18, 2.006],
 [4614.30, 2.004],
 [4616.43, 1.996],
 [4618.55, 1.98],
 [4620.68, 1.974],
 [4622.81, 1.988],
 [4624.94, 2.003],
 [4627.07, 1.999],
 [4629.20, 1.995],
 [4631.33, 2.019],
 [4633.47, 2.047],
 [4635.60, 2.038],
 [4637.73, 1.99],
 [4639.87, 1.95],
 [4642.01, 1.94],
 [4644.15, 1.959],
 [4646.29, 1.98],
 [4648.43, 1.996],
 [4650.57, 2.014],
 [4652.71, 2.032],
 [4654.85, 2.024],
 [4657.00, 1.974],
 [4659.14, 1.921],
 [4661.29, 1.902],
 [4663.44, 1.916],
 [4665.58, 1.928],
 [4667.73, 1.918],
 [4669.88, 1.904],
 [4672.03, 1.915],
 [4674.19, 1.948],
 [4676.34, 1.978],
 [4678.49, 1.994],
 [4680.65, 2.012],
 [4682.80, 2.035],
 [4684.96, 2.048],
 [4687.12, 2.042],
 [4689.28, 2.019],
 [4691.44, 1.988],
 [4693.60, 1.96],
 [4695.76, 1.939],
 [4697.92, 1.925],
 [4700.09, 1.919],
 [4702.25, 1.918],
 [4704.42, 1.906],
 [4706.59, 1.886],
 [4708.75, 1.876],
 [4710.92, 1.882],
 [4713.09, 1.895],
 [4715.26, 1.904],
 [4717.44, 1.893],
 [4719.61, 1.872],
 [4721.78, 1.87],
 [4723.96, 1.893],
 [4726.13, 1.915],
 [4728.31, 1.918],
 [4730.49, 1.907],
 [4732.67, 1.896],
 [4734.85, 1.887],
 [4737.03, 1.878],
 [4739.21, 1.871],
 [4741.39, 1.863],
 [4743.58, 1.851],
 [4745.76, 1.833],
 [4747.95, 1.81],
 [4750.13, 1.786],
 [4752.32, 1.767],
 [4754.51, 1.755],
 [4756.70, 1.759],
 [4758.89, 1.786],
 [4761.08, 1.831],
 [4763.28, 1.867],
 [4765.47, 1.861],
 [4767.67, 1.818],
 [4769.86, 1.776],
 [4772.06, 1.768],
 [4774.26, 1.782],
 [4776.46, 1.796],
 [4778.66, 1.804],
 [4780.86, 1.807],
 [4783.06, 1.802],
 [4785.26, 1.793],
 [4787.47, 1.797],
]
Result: 0.2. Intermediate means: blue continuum 2.05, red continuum 1.9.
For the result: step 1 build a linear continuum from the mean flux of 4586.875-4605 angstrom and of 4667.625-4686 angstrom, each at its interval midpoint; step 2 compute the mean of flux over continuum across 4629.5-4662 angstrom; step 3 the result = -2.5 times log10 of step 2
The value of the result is 0.01 mag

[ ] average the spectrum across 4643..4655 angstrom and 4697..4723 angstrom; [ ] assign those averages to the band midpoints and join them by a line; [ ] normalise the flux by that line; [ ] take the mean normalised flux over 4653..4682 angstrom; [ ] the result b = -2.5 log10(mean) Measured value 0.01 mag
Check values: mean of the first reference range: 2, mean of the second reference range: 1.89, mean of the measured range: 1.95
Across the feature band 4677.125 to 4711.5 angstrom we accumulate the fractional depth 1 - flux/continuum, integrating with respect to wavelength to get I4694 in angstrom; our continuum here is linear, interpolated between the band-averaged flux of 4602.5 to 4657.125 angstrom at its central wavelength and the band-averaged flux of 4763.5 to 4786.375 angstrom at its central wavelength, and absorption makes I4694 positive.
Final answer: -0.8 angstrom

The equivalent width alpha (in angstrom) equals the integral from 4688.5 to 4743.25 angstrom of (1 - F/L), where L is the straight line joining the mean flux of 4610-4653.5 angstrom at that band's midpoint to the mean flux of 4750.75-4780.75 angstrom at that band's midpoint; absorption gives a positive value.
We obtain -1.0 angstrom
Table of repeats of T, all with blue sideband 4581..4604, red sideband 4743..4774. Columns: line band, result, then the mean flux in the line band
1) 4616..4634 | 0.19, 2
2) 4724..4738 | -0.39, 1.9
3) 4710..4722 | -0.09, 1.89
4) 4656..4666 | 0.17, 1.93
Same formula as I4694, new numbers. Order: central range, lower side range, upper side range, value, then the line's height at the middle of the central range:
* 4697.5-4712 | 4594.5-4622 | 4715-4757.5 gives 0.0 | 1.9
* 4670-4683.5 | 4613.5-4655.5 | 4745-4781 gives -0.3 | 1.93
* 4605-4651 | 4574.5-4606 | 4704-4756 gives 0.2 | 2.01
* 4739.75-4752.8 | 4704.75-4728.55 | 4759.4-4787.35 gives 0.2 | 1.85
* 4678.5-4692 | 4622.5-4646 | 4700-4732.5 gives -0.6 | 1.93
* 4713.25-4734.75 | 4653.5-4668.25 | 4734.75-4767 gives -0.4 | 1.86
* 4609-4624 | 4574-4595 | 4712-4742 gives 0.2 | 2.03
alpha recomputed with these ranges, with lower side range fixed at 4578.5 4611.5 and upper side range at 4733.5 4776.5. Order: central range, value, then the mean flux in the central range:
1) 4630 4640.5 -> 0.0 angstrom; 2.01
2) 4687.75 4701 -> -0.3 angstrom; 1.96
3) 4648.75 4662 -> -0.1 angstrom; 1.98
